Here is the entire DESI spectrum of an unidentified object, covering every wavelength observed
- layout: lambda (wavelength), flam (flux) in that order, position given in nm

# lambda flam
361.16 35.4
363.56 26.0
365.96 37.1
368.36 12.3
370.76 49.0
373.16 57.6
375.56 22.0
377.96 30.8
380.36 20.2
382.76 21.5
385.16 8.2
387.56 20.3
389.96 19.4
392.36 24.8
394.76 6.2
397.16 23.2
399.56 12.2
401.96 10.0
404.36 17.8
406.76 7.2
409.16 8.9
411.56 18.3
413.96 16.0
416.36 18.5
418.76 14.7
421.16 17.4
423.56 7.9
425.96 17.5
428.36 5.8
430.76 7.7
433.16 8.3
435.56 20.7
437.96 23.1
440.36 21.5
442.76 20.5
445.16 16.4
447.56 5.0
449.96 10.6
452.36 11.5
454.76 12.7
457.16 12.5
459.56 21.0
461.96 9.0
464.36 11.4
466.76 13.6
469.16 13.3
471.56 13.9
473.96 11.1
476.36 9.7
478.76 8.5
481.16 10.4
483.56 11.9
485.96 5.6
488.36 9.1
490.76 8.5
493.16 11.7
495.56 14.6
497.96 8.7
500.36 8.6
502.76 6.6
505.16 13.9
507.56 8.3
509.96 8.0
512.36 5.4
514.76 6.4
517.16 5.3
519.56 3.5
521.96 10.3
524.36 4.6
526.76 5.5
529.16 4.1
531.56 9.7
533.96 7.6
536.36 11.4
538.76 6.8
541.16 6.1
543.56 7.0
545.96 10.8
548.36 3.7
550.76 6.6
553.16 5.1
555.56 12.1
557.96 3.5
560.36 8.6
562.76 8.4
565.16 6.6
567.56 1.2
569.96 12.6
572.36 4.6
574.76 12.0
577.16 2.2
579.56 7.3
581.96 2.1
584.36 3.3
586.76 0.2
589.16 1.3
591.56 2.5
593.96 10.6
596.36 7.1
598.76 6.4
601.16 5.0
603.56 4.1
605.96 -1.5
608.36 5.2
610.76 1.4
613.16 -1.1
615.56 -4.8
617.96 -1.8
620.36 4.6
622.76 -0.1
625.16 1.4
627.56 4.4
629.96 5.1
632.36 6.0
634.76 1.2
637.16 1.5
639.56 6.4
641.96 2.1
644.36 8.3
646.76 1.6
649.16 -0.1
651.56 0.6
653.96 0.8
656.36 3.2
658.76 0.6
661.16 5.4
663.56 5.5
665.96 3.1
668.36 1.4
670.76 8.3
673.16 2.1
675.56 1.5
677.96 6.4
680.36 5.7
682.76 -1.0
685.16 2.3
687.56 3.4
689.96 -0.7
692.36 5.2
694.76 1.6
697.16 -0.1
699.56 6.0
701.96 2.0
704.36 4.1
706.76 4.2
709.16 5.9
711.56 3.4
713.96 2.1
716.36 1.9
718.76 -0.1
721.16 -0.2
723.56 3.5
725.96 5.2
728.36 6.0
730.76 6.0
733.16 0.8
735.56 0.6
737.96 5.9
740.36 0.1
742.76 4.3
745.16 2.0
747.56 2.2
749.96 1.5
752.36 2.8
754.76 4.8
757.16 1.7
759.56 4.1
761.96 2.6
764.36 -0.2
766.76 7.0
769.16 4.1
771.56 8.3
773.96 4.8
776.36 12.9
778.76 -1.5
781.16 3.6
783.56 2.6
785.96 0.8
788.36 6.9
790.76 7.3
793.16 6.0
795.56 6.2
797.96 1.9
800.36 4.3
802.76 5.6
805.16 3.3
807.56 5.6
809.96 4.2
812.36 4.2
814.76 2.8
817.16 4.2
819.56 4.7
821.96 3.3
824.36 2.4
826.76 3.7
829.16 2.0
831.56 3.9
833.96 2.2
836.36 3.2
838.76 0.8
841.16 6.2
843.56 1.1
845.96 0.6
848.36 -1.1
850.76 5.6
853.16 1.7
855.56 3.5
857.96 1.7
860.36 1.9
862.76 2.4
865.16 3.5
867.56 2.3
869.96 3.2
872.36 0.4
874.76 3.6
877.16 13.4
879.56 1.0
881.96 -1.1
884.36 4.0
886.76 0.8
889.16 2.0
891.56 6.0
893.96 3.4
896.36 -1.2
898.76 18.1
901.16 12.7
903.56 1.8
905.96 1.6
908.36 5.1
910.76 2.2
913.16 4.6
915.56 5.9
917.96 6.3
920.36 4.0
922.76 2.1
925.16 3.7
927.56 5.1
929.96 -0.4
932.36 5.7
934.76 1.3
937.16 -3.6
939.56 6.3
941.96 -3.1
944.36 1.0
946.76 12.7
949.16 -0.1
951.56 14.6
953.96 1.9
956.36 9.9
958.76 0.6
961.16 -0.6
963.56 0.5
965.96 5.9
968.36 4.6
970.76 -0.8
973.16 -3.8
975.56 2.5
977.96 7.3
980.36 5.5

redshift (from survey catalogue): 1.41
